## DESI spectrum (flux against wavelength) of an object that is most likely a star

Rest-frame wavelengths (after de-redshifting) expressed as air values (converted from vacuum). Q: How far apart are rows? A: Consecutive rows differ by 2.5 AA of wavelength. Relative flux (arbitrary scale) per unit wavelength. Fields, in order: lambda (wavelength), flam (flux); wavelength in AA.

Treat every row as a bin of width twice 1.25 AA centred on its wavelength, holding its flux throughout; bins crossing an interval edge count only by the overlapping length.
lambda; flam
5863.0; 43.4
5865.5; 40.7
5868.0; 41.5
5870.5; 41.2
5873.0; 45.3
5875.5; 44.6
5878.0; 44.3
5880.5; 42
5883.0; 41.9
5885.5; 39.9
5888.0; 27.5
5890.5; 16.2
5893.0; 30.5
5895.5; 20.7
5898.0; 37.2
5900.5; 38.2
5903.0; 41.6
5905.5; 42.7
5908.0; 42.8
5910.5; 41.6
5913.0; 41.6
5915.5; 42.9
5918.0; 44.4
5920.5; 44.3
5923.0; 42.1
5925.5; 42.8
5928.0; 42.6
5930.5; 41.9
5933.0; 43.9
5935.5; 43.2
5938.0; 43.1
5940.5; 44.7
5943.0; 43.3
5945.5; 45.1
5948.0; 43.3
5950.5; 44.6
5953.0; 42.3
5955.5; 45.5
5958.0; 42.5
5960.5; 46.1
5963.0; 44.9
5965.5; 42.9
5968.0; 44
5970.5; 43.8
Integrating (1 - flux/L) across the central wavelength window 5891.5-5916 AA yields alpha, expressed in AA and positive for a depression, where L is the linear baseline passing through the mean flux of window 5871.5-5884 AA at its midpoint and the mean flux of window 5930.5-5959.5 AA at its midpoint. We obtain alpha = 3.4 AA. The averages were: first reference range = 43.6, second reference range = 43.7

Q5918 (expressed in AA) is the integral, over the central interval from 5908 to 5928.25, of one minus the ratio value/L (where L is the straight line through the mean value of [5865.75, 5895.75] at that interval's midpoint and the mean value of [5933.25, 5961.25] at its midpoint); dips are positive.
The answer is -1.0 AA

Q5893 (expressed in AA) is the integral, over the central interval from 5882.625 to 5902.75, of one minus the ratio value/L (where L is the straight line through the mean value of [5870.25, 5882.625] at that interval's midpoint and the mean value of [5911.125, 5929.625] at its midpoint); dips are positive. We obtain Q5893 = 5.46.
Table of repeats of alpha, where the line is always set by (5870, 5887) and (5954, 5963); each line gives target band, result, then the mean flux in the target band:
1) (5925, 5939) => 0.3 AA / 42.9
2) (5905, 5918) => 0.3 AA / 42.5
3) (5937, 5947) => 0.0 AA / 44.1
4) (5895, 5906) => 1.7 AA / 36.7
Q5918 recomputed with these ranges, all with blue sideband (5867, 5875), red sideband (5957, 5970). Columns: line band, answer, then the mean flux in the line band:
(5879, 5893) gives 3.13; 33.4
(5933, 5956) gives 0.00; 43.8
